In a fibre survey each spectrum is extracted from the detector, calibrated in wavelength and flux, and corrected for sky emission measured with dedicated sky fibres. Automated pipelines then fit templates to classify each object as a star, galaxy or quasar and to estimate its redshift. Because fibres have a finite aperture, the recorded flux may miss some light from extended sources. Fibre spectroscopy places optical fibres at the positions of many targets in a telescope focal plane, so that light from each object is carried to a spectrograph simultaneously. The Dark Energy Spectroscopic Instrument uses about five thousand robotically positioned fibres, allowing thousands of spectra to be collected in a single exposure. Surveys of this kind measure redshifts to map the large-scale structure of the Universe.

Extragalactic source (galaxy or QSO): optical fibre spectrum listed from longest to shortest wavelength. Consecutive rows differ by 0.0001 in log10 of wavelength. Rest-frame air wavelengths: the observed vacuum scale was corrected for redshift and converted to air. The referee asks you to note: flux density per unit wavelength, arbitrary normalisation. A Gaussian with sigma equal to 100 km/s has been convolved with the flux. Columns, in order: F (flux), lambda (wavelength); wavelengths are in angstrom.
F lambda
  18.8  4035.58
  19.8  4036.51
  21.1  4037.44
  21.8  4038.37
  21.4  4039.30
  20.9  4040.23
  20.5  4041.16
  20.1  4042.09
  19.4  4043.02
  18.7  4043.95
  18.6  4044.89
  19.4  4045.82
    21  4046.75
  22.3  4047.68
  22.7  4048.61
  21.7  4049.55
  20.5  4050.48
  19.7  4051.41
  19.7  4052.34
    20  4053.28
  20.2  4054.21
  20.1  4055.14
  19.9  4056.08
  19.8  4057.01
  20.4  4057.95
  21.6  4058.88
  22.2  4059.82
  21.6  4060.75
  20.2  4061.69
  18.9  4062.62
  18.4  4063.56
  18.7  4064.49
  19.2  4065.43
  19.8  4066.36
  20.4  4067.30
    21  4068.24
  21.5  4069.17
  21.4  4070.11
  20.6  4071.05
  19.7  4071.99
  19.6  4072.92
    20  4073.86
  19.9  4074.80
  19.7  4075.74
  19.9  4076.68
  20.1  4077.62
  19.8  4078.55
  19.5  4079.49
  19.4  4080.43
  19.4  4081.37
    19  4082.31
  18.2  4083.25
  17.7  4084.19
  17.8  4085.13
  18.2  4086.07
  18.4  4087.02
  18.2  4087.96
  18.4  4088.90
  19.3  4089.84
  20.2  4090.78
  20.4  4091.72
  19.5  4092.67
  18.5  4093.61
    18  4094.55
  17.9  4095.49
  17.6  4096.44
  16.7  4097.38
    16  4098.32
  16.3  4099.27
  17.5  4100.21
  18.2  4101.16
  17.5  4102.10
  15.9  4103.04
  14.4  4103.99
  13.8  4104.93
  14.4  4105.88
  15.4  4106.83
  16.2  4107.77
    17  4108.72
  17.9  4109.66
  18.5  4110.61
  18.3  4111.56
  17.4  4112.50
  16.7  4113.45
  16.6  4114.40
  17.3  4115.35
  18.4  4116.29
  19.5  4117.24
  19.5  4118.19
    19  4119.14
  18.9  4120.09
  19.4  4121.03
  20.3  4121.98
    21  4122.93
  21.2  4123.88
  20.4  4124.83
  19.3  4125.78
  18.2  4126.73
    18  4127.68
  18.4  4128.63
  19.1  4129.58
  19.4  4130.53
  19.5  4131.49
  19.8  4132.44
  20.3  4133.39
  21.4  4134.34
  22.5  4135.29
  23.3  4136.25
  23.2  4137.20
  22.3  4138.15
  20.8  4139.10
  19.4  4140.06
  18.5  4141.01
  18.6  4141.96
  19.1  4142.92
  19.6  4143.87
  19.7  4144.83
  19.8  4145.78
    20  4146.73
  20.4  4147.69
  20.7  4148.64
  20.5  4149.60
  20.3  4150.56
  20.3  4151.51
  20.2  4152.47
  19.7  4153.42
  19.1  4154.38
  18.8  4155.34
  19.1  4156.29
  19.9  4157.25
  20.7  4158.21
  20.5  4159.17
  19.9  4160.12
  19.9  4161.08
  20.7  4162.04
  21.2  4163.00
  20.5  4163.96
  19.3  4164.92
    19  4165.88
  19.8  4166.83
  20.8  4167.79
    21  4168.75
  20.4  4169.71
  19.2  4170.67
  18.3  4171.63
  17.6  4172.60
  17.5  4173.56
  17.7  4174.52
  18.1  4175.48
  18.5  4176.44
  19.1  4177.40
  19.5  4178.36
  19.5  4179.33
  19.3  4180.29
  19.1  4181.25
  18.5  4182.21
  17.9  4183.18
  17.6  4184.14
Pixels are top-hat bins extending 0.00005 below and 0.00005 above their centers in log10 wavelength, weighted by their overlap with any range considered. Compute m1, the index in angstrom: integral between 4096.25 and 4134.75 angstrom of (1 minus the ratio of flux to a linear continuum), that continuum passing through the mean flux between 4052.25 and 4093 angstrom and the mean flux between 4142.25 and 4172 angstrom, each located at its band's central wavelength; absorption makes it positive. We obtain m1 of 3.4 angstrom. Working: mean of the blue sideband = 19.7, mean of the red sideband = 19.9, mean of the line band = 18.1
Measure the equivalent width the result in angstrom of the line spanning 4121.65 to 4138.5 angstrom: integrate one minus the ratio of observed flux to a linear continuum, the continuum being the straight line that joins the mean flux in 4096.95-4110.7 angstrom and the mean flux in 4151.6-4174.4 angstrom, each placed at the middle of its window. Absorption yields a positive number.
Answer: -2.5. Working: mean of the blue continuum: 16.3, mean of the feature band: 20.4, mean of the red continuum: 19.7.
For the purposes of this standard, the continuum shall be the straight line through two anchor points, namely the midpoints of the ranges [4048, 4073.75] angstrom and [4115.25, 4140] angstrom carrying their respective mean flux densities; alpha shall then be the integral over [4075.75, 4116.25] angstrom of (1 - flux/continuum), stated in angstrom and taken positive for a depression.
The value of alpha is 4.8 angstrom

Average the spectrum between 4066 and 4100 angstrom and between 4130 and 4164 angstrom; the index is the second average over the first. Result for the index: 1.1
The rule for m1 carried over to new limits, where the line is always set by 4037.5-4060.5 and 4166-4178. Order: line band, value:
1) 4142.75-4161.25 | -0.63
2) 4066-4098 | 1.39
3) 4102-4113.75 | 2.04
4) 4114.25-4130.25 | 0.40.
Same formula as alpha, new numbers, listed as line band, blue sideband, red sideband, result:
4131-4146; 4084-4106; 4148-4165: -0.9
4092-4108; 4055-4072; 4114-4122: 2.1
